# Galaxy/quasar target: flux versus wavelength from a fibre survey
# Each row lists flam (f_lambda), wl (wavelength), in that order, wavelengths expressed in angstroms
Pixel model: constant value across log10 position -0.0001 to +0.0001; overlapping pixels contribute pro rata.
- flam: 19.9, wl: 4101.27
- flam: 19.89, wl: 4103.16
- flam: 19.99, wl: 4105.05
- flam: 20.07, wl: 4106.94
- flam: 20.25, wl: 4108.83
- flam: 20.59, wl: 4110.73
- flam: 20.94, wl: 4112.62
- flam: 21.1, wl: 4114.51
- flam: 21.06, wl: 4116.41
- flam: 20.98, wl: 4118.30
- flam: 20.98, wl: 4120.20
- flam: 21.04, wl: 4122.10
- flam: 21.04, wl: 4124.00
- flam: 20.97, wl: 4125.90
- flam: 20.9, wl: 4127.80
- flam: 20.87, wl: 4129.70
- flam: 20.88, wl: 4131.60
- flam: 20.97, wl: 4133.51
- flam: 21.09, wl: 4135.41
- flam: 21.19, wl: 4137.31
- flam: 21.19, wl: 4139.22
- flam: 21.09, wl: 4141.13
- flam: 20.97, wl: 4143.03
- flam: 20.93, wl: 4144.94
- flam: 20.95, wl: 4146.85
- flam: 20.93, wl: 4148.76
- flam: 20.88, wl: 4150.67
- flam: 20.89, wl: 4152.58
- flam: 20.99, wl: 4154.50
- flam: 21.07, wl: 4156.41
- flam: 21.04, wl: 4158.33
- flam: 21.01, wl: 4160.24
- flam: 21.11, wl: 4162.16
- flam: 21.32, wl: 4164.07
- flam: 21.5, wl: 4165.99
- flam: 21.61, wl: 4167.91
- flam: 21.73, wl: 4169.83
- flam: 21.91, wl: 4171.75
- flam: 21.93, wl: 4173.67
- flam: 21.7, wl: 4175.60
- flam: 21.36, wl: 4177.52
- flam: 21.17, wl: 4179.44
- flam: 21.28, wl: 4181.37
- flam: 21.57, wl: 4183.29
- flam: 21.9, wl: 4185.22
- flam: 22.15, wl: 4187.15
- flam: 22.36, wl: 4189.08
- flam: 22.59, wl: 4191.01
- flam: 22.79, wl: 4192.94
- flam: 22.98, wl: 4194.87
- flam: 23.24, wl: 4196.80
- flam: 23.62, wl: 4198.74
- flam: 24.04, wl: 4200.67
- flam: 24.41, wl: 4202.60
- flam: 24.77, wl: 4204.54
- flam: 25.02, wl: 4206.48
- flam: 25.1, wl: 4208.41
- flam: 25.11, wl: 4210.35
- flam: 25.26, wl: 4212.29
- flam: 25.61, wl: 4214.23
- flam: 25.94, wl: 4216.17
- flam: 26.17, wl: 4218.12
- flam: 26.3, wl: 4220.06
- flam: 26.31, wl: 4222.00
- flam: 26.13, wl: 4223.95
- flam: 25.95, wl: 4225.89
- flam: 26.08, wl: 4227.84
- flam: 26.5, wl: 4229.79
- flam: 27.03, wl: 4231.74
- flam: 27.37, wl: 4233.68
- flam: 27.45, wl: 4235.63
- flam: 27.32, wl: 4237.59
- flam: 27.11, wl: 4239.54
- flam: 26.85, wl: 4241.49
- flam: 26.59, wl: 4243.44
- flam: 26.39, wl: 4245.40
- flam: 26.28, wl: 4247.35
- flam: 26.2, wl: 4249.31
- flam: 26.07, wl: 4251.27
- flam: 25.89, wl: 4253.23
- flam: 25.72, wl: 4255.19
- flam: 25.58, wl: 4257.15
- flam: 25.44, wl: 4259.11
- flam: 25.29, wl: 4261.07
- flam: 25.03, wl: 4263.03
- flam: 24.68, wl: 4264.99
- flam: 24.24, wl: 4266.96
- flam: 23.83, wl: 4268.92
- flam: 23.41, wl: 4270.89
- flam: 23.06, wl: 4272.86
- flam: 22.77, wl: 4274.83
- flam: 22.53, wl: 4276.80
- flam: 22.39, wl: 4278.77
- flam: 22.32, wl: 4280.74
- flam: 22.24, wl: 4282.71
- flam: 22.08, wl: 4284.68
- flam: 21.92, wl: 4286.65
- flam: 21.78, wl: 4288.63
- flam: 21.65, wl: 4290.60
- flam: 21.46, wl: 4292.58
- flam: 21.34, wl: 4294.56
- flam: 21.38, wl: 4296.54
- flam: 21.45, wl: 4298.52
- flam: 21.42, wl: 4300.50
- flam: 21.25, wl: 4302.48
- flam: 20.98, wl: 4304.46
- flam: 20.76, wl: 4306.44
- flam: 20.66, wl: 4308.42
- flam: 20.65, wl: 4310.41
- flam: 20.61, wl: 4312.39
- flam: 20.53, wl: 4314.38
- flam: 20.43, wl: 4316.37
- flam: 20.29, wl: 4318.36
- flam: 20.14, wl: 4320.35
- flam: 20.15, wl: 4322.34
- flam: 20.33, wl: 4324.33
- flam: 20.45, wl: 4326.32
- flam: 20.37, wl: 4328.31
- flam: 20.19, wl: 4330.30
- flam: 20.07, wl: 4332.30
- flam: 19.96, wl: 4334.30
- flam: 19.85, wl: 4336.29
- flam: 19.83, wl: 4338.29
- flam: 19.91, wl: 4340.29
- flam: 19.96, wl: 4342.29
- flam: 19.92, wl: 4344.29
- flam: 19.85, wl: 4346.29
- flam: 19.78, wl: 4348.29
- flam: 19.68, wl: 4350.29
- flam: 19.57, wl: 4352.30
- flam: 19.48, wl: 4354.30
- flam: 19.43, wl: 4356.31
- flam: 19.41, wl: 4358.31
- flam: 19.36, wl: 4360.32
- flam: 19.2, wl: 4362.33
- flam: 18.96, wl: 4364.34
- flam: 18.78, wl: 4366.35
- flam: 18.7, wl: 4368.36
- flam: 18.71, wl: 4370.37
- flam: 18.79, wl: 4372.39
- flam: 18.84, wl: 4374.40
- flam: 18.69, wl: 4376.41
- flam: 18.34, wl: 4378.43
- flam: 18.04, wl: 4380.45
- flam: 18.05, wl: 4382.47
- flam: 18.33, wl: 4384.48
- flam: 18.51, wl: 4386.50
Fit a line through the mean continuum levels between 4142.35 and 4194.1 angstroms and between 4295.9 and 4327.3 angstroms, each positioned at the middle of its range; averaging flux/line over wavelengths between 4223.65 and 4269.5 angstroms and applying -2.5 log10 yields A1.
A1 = -0.23 mag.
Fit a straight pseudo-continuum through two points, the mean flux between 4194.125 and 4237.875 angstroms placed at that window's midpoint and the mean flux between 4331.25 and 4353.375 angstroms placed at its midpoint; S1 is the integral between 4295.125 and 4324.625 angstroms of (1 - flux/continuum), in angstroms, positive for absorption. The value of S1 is 0.8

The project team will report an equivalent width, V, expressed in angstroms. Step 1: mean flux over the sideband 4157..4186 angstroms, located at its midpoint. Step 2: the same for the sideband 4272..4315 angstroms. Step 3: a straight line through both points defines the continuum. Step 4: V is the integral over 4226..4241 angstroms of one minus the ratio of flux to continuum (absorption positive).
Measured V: -3.7 angstroms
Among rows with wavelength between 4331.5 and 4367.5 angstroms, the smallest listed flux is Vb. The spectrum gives 18.78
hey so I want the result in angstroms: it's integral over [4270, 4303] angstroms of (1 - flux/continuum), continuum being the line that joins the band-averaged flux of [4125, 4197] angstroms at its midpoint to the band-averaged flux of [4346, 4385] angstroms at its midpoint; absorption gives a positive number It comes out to -3.5 angstroms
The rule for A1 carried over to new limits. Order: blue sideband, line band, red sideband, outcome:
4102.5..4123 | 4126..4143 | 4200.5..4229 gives 0.03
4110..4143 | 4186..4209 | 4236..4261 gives 0.02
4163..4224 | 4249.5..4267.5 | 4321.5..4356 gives -0.16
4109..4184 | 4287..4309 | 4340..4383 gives -0.08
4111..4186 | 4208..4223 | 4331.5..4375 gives -0.24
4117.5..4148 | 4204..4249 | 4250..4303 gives -0.17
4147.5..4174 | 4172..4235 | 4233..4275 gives -0.04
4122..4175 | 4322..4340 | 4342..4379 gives -0.03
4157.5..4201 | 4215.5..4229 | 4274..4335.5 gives -0.20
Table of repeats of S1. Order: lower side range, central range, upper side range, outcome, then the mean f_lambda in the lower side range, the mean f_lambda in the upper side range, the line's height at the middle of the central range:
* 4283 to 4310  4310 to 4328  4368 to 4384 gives 0.2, 21.4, 18.5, 20.6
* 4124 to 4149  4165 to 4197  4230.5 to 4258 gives 1.8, 21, 26.6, 23.3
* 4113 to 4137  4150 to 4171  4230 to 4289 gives 0.8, 21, 24.9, 22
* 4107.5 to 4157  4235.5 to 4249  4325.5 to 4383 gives -4.4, 20.9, 19.4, 20.2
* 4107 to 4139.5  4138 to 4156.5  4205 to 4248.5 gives 1.0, 20.9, 26.3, 22.2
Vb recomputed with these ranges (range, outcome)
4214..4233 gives 25.61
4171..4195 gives 21.17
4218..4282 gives 22.32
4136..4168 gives 20.88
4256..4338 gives 19.85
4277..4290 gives 21.78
